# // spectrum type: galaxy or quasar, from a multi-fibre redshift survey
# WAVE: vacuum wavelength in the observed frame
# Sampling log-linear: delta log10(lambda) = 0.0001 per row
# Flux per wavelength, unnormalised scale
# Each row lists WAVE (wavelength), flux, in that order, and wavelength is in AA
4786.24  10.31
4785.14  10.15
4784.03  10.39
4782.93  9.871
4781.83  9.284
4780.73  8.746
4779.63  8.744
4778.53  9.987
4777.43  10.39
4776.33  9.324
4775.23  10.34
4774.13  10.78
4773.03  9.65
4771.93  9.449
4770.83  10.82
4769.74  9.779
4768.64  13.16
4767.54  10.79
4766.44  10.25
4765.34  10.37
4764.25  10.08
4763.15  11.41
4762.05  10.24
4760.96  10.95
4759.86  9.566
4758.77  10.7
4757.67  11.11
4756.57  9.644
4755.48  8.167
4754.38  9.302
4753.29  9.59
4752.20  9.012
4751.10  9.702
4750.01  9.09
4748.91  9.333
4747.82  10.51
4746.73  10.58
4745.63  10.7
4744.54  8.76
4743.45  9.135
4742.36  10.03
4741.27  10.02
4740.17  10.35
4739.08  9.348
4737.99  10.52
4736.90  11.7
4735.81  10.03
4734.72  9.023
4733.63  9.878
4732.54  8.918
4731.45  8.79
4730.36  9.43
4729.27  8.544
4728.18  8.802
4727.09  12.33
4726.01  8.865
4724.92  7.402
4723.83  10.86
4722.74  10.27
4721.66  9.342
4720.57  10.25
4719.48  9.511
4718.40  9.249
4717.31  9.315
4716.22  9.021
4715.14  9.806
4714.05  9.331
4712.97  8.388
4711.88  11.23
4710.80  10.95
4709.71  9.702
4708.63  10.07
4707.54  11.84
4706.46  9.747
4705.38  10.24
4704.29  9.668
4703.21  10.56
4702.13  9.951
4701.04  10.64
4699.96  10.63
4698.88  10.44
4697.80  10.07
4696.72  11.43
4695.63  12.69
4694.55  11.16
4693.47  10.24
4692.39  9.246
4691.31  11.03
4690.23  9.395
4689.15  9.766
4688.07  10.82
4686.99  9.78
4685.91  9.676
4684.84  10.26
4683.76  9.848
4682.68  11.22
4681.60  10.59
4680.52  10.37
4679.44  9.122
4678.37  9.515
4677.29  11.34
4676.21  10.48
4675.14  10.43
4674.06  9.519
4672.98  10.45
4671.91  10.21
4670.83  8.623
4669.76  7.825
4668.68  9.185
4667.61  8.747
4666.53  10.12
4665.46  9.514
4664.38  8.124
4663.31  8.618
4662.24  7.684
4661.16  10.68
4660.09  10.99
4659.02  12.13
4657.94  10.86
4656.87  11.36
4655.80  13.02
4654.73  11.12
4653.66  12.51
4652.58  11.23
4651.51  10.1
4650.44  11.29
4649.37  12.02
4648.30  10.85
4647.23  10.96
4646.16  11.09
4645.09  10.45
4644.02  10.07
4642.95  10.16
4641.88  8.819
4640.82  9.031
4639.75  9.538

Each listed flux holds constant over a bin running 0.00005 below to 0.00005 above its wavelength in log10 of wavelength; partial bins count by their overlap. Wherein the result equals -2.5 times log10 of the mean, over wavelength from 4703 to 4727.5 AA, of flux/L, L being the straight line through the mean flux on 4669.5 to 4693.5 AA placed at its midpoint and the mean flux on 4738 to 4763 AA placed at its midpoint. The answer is 0.00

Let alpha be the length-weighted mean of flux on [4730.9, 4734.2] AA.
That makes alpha 9.19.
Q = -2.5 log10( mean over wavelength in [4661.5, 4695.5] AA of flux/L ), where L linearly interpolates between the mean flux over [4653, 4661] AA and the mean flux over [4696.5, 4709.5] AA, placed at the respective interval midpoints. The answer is 0.13 mag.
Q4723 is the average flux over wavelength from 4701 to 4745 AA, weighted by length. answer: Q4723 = 9.79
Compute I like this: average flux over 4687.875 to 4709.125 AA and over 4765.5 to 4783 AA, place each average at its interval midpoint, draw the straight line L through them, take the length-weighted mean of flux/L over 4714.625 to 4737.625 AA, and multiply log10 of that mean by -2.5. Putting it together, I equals 0.08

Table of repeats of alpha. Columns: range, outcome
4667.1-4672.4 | 8.91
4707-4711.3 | 10.6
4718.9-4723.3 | 9.85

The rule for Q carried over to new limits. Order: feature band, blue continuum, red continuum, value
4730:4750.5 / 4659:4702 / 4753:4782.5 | 0.03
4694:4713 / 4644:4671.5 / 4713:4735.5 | -0.09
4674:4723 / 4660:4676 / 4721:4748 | -0.07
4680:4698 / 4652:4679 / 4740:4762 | -0.04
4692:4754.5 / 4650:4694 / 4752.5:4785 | 0.02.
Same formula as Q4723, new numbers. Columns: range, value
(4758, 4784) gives 10.2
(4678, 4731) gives 10.1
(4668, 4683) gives 9.89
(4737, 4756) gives 9.7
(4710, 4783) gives 9.86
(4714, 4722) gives 9.48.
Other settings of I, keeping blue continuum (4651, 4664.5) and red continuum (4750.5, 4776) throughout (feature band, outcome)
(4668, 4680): 0.10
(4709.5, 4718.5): 0.08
